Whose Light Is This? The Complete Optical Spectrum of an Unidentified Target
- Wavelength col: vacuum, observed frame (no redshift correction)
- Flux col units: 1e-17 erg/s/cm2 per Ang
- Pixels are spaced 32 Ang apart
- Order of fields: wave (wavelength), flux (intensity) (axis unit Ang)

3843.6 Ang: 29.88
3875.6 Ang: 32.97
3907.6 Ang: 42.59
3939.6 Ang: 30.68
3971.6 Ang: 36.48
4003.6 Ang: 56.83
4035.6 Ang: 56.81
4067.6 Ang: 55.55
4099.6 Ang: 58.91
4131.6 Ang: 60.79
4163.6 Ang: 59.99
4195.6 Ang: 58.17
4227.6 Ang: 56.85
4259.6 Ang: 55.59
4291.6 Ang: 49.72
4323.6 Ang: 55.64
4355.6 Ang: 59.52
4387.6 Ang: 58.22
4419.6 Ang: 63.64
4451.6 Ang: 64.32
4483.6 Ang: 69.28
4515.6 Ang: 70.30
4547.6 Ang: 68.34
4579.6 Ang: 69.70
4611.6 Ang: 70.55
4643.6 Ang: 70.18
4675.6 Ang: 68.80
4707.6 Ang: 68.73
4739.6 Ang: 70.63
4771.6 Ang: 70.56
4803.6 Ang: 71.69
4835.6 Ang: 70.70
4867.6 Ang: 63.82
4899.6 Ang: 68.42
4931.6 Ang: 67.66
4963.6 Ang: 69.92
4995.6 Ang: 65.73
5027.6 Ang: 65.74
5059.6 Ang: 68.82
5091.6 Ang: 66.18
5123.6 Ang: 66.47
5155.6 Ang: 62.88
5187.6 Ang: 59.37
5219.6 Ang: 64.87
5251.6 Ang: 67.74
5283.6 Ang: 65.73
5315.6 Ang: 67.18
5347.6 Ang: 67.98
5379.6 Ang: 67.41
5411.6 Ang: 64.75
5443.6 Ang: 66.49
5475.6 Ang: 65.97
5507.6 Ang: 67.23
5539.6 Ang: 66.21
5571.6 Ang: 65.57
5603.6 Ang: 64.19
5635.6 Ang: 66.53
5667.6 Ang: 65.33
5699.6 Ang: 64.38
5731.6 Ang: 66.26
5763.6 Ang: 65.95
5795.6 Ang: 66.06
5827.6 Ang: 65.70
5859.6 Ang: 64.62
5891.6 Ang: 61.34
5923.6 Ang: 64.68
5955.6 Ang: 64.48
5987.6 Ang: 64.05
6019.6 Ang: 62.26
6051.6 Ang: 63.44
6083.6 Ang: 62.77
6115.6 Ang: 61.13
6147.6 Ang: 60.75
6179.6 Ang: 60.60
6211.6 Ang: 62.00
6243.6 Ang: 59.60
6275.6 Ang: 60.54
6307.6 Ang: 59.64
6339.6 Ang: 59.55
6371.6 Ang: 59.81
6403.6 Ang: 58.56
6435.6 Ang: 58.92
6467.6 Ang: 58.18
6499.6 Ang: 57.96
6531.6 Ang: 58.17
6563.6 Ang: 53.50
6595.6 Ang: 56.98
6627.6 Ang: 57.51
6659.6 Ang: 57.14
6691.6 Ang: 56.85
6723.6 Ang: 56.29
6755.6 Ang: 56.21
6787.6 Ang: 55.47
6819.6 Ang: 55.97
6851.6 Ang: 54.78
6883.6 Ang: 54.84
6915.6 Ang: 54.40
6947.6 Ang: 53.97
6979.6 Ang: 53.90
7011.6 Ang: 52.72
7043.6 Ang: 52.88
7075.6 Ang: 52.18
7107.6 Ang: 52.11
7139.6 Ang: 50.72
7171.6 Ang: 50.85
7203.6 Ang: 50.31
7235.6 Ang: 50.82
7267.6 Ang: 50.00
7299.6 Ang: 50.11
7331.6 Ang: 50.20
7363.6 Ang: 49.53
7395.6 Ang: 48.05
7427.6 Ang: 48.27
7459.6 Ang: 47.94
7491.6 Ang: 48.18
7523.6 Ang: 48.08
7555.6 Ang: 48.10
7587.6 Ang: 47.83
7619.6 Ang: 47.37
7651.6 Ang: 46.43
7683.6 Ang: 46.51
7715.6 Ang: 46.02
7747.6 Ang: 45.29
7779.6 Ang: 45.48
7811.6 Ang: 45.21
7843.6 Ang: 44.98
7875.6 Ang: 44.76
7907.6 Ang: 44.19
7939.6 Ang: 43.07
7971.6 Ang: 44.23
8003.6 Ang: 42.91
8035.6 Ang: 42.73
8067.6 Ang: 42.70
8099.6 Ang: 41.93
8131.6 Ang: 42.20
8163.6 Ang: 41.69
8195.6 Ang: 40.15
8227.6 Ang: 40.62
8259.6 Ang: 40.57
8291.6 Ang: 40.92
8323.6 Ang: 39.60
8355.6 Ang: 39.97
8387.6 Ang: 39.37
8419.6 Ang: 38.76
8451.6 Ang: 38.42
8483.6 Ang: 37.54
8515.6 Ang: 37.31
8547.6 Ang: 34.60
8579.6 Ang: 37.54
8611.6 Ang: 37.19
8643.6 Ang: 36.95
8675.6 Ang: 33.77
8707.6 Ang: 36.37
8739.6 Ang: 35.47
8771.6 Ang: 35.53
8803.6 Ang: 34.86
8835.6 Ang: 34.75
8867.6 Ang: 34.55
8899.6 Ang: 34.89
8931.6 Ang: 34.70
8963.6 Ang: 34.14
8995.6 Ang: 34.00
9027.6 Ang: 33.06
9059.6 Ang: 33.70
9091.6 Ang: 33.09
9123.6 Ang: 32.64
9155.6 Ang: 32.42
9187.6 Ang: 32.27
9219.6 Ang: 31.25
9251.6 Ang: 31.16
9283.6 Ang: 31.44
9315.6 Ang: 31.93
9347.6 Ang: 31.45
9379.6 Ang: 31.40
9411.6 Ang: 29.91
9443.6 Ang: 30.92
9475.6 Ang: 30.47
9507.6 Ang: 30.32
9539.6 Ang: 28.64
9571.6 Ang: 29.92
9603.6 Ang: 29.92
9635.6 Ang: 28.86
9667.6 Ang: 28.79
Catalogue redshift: 0.000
